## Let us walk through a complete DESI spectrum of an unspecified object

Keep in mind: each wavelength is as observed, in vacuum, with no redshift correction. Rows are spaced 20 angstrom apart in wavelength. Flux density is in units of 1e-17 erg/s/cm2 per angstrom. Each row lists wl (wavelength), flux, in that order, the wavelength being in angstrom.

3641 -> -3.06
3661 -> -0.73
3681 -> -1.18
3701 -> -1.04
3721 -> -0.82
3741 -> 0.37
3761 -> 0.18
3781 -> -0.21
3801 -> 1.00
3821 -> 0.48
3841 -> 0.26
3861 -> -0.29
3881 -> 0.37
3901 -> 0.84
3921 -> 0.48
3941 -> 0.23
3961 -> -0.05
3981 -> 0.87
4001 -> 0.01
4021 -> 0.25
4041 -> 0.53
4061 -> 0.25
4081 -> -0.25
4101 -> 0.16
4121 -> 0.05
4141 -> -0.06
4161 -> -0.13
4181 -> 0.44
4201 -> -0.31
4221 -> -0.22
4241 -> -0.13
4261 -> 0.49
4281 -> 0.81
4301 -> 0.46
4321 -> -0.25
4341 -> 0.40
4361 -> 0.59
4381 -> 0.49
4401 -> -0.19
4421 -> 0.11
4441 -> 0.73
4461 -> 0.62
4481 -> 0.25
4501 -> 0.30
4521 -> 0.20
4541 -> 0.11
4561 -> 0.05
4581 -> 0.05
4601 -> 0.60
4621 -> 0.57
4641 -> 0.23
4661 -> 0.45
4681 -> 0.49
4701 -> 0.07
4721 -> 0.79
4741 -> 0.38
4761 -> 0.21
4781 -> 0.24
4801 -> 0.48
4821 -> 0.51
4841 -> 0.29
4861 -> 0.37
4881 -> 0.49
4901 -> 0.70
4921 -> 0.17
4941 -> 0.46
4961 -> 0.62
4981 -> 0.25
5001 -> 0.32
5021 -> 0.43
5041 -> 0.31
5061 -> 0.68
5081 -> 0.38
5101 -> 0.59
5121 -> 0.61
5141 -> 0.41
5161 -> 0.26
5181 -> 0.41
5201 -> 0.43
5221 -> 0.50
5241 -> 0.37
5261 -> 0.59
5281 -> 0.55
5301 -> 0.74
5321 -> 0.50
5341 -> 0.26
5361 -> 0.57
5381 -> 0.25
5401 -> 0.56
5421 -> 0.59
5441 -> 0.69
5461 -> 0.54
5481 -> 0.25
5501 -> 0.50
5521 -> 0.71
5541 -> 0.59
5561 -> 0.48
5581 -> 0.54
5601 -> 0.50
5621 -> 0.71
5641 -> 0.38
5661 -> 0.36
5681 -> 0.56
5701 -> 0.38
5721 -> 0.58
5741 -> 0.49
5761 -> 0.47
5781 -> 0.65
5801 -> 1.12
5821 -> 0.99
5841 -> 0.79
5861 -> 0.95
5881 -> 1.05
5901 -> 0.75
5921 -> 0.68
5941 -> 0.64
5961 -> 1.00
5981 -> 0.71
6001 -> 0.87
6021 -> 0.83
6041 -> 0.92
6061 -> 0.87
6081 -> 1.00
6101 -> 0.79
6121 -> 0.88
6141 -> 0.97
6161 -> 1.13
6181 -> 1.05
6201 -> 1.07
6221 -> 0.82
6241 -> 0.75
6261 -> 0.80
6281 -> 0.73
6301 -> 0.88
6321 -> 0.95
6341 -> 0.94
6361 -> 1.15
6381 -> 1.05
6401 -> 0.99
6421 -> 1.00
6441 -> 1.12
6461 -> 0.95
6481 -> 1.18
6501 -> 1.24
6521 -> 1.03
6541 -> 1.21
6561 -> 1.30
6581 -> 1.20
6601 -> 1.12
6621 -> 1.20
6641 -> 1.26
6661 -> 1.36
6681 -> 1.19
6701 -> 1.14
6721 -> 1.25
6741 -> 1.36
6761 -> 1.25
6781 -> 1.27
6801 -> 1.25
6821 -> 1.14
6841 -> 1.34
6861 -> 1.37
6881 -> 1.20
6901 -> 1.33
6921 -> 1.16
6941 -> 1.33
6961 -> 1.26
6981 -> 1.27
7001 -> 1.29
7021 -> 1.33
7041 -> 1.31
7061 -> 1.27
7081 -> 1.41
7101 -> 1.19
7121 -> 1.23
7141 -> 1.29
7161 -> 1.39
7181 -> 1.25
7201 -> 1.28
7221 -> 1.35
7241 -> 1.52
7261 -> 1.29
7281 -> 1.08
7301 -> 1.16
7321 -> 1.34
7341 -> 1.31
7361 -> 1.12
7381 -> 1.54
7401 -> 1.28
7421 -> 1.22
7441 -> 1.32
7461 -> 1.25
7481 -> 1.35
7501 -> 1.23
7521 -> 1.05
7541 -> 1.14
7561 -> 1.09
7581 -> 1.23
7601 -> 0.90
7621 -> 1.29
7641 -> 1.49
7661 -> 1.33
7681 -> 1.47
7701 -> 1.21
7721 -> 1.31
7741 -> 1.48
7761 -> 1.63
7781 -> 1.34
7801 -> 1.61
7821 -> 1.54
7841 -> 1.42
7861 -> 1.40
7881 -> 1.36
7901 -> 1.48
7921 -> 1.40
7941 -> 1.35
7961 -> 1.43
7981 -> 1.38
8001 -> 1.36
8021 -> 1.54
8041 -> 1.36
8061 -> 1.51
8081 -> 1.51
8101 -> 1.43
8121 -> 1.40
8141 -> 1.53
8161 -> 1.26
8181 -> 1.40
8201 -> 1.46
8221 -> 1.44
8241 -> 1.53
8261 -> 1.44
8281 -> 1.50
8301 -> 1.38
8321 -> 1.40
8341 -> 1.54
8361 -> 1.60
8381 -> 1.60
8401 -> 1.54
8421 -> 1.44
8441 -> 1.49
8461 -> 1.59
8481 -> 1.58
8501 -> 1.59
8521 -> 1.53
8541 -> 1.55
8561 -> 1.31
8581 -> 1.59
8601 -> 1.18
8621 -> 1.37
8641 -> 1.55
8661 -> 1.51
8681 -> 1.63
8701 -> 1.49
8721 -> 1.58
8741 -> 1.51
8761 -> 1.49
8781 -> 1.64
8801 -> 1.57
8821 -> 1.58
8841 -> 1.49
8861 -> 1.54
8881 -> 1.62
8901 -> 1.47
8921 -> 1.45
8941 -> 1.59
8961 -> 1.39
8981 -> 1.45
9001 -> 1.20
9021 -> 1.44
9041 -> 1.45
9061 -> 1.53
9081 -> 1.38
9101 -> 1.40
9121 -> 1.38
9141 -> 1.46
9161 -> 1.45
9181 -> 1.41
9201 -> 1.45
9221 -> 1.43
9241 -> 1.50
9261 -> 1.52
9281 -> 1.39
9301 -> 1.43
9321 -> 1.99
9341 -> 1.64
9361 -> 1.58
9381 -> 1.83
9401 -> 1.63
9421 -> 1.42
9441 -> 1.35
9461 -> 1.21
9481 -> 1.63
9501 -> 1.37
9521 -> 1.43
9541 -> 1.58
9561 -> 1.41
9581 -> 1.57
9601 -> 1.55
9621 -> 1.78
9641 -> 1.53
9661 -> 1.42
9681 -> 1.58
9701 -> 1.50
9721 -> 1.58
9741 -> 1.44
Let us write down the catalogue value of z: 0.460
